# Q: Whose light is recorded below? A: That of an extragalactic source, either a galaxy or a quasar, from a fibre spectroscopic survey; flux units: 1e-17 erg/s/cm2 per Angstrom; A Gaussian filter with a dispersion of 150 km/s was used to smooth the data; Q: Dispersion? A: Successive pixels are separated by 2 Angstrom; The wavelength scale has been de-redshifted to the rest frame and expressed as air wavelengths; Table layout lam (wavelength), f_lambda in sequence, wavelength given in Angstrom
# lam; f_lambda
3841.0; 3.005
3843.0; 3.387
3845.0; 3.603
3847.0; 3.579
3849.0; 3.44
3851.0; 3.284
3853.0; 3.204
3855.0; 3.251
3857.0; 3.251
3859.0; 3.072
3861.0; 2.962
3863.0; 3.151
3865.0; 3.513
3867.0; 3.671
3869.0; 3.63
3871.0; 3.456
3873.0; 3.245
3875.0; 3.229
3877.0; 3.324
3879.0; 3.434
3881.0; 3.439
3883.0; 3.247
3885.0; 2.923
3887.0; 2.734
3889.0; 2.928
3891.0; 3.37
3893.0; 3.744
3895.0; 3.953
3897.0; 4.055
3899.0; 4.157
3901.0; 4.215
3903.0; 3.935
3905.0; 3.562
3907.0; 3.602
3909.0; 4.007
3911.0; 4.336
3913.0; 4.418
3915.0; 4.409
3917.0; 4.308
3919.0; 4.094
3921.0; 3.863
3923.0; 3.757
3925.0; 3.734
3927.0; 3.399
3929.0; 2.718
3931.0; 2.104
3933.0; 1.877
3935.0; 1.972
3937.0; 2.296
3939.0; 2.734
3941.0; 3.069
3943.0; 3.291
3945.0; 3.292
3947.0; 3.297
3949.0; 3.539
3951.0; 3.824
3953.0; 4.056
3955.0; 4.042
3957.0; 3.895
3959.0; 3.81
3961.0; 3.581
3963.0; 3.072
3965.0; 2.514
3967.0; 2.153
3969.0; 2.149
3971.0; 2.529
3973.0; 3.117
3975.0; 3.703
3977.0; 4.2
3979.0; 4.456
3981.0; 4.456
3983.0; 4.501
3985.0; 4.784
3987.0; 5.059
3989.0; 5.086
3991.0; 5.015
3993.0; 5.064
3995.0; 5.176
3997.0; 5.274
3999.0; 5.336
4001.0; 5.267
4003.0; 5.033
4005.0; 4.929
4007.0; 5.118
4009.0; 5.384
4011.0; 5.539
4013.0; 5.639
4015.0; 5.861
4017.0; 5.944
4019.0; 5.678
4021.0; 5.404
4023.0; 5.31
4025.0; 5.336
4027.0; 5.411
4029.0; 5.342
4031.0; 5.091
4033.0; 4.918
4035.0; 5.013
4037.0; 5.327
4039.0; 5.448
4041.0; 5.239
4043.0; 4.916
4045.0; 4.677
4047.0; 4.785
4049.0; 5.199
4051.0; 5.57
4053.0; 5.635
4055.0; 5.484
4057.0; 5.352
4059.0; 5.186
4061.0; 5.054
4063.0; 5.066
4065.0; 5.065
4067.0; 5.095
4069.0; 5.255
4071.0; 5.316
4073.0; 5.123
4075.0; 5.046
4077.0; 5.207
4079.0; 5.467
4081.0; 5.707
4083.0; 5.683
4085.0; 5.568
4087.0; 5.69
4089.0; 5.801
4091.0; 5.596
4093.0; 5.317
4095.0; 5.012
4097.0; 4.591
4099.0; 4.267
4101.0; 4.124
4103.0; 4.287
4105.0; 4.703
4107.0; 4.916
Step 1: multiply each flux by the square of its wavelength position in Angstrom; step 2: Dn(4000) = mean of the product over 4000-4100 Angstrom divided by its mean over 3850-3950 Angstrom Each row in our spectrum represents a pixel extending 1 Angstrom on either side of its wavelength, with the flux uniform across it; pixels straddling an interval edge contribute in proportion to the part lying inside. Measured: 1.67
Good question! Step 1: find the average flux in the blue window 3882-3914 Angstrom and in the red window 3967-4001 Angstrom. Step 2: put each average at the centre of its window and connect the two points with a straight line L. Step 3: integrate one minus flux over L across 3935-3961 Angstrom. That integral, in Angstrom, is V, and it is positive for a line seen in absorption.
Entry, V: 4.4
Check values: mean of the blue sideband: 3.7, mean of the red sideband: 4.33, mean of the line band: 3.38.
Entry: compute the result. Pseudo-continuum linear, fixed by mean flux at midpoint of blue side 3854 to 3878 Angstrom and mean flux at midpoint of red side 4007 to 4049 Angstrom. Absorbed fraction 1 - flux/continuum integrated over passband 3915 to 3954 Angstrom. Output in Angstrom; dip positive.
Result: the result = 8.4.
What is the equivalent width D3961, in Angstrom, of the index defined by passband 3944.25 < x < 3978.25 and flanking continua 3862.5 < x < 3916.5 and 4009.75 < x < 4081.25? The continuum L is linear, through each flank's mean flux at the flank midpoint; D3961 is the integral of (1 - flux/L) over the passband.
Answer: 8.0 Angstrom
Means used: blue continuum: 3.63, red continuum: 5.29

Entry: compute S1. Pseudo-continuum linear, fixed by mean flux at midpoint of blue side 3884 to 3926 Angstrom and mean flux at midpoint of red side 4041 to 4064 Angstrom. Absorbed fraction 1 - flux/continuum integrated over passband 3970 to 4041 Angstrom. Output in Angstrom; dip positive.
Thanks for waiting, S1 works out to -3.6 Angstrom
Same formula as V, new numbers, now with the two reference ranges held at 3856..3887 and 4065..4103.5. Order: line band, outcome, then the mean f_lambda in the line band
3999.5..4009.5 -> -1.5 Angstrom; 5.14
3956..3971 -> 4.0 Angstrom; 2.99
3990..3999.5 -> -1.7 Angstrom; 5.16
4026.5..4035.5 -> -0.9 Angstrom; 5.15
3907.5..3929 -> -1.5 Angstrom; 3.96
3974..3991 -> -1.1 Angstrom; 4.56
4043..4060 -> -1.2 Angstrom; 5.22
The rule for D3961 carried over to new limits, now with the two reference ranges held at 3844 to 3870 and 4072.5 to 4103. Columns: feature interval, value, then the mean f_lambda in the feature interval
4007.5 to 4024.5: -3.5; 5.57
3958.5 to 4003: 2.3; 4.13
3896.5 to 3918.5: -2.0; 4.09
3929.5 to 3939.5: 4.5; 2.2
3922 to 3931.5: 1.7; 3.2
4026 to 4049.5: -1.6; 5.11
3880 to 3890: 1.5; 3.05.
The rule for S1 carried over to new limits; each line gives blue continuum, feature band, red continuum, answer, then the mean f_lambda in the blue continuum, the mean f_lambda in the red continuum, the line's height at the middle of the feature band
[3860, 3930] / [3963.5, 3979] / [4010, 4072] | 5.1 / 3.61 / 5.3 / 4.49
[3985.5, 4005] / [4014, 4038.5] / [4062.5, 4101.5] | -1.1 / 5.13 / 5.22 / 5.16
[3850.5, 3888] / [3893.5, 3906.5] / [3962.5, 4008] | -1.6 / 3.26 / 4.27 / 3.53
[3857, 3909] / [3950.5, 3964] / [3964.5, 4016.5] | 1.5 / 3.47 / 4.55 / 4.21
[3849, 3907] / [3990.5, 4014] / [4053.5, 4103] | -3.7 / 3.43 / 5.2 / 4.53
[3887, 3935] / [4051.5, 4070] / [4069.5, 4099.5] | -0.6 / 3.62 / 5.31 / 5.08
